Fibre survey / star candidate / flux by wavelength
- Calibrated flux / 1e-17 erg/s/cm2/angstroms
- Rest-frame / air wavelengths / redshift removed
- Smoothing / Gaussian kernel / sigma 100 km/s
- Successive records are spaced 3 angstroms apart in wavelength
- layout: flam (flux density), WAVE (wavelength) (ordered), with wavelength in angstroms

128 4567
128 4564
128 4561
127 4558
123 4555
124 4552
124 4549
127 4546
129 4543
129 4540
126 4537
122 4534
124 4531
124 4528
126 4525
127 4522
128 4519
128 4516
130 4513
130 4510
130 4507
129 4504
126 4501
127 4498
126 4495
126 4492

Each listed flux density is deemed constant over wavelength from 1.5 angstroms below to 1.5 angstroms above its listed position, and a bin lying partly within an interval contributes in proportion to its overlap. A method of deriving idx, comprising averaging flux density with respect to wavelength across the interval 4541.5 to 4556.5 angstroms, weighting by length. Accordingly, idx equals 125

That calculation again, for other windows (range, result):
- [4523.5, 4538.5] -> 124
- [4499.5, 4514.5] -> 129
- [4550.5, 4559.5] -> 125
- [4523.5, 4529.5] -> 125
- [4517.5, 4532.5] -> 126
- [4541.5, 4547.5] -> 128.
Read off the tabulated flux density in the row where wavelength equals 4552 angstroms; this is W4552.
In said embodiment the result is 124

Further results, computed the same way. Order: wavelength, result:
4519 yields 128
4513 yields 130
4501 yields 126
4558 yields 127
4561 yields 128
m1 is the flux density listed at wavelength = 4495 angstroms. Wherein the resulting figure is 126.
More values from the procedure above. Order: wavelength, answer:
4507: 130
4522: 127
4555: 123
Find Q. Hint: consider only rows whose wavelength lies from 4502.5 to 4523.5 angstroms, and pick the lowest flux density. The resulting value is 127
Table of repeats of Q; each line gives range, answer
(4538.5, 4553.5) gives 124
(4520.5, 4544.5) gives 122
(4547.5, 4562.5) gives 123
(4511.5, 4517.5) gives 128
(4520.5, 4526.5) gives 126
